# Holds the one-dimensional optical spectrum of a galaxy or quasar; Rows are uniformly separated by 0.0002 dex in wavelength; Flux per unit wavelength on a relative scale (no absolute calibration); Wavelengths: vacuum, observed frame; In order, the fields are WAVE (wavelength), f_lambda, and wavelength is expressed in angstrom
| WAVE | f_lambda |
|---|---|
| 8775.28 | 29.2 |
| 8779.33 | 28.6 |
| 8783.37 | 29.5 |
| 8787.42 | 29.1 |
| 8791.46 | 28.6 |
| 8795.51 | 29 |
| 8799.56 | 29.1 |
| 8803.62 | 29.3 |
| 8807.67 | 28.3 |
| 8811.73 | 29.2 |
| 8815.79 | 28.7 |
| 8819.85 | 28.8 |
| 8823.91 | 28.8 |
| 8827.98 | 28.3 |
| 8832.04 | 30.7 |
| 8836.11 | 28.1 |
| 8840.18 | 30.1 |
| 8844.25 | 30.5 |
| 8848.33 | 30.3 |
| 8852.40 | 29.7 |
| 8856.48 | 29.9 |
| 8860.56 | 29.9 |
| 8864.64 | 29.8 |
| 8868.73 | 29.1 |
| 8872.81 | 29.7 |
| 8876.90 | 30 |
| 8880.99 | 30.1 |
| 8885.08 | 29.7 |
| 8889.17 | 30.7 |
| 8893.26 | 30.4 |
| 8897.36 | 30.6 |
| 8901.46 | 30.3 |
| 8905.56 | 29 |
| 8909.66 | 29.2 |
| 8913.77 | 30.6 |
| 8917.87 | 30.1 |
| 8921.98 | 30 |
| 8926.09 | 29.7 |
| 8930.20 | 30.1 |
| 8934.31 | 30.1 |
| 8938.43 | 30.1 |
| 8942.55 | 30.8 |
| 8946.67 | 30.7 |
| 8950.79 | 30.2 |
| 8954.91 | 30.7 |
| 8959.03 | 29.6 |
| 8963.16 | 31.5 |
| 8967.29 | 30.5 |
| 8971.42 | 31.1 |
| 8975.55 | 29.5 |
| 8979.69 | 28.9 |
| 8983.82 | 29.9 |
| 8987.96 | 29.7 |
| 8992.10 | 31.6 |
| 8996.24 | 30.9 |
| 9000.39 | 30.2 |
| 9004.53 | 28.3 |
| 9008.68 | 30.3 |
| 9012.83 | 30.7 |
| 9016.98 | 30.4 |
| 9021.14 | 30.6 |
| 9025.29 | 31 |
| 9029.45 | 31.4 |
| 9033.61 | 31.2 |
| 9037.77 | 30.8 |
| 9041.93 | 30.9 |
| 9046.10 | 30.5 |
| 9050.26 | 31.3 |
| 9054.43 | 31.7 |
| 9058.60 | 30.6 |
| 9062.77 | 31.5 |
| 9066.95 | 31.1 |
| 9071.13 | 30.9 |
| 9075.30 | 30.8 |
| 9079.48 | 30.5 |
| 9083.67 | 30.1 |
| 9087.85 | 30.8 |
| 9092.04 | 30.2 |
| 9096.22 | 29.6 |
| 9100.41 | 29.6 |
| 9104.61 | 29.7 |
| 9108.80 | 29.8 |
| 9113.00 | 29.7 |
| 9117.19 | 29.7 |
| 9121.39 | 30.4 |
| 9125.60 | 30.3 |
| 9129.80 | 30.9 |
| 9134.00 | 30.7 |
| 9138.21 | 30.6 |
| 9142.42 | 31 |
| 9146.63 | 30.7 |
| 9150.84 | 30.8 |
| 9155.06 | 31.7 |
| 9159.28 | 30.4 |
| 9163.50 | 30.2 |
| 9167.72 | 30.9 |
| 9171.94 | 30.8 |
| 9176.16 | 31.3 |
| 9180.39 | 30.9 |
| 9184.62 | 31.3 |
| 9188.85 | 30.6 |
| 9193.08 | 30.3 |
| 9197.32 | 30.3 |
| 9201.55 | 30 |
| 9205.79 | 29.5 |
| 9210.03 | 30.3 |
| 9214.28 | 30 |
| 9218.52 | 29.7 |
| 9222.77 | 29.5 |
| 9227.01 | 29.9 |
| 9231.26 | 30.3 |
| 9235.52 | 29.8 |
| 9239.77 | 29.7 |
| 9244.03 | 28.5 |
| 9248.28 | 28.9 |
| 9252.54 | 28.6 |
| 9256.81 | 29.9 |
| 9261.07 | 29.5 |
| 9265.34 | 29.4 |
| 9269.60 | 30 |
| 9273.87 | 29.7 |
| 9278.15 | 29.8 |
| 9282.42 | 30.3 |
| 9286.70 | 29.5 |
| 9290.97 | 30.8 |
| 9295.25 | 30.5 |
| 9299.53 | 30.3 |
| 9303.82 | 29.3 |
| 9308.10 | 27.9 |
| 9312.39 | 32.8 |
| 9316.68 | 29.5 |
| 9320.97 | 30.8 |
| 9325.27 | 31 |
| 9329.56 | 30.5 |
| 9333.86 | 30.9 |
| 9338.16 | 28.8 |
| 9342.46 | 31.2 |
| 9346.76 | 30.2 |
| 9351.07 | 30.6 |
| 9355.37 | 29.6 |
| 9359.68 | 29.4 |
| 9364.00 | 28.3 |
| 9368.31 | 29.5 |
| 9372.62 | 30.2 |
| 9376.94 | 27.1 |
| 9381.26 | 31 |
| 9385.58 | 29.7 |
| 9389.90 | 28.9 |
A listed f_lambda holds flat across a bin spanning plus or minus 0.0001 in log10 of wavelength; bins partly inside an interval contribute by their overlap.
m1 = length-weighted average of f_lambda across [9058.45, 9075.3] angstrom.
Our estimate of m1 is 31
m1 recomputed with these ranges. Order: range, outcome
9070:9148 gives 30.3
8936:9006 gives 30.3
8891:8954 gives 30.1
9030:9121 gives 30.5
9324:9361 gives 30.3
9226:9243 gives 29.8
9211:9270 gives 29.6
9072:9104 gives 30.2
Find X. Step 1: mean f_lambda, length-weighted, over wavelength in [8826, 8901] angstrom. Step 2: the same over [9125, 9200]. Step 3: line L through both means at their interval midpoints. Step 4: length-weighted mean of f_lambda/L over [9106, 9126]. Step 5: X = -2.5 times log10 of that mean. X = 0.02 mag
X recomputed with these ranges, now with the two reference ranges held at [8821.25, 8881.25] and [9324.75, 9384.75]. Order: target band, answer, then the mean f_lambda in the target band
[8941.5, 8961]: -0.03 mag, 30.4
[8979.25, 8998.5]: -0.02 mag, 30.3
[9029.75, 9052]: -0.05 mag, 31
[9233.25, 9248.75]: 0.02 mag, 29.3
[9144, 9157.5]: -0.05 mag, 31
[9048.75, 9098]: -0.04 mag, 30.8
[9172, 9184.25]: -0.05 mag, 31.1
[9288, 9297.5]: -0.03 mag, 30.6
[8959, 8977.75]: -0.03 mag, 30.5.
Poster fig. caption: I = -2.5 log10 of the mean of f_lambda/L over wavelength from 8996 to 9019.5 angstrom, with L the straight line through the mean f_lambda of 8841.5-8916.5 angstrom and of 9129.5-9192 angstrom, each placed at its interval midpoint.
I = 0.01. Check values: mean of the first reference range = 30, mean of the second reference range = 30.8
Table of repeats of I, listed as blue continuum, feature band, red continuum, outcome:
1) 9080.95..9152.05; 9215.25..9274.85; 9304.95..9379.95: 0.02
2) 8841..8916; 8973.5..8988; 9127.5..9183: 0.03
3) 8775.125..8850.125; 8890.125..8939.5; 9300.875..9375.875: -0.03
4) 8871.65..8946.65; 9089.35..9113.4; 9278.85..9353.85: 0.01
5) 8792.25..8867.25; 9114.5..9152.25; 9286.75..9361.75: -0.02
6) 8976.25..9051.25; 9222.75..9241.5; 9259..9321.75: 0.01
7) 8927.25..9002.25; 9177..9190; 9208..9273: -0.04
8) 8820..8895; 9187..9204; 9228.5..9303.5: -0.02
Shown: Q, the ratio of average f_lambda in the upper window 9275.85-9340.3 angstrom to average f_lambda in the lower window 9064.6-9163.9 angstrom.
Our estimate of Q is 0.99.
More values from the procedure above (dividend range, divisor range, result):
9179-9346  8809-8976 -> 1.00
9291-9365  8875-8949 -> 1.00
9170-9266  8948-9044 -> 0.98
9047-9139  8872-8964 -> 1.01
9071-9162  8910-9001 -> 1.00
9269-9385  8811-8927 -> 1.01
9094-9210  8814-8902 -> 1.02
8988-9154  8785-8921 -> 1.03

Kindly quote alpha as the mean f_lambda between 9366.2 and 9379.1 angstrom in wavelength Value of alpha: 28.9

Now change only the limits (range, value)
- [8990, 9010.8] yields 30.3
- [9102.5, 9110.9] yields 29.7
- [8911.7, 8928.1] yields 30.1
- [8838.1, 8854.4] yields 30.1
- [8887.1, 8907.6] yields 30.2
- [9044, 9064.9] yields 31.1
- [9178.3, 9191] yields 30.9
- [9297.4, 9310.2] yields 29.2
